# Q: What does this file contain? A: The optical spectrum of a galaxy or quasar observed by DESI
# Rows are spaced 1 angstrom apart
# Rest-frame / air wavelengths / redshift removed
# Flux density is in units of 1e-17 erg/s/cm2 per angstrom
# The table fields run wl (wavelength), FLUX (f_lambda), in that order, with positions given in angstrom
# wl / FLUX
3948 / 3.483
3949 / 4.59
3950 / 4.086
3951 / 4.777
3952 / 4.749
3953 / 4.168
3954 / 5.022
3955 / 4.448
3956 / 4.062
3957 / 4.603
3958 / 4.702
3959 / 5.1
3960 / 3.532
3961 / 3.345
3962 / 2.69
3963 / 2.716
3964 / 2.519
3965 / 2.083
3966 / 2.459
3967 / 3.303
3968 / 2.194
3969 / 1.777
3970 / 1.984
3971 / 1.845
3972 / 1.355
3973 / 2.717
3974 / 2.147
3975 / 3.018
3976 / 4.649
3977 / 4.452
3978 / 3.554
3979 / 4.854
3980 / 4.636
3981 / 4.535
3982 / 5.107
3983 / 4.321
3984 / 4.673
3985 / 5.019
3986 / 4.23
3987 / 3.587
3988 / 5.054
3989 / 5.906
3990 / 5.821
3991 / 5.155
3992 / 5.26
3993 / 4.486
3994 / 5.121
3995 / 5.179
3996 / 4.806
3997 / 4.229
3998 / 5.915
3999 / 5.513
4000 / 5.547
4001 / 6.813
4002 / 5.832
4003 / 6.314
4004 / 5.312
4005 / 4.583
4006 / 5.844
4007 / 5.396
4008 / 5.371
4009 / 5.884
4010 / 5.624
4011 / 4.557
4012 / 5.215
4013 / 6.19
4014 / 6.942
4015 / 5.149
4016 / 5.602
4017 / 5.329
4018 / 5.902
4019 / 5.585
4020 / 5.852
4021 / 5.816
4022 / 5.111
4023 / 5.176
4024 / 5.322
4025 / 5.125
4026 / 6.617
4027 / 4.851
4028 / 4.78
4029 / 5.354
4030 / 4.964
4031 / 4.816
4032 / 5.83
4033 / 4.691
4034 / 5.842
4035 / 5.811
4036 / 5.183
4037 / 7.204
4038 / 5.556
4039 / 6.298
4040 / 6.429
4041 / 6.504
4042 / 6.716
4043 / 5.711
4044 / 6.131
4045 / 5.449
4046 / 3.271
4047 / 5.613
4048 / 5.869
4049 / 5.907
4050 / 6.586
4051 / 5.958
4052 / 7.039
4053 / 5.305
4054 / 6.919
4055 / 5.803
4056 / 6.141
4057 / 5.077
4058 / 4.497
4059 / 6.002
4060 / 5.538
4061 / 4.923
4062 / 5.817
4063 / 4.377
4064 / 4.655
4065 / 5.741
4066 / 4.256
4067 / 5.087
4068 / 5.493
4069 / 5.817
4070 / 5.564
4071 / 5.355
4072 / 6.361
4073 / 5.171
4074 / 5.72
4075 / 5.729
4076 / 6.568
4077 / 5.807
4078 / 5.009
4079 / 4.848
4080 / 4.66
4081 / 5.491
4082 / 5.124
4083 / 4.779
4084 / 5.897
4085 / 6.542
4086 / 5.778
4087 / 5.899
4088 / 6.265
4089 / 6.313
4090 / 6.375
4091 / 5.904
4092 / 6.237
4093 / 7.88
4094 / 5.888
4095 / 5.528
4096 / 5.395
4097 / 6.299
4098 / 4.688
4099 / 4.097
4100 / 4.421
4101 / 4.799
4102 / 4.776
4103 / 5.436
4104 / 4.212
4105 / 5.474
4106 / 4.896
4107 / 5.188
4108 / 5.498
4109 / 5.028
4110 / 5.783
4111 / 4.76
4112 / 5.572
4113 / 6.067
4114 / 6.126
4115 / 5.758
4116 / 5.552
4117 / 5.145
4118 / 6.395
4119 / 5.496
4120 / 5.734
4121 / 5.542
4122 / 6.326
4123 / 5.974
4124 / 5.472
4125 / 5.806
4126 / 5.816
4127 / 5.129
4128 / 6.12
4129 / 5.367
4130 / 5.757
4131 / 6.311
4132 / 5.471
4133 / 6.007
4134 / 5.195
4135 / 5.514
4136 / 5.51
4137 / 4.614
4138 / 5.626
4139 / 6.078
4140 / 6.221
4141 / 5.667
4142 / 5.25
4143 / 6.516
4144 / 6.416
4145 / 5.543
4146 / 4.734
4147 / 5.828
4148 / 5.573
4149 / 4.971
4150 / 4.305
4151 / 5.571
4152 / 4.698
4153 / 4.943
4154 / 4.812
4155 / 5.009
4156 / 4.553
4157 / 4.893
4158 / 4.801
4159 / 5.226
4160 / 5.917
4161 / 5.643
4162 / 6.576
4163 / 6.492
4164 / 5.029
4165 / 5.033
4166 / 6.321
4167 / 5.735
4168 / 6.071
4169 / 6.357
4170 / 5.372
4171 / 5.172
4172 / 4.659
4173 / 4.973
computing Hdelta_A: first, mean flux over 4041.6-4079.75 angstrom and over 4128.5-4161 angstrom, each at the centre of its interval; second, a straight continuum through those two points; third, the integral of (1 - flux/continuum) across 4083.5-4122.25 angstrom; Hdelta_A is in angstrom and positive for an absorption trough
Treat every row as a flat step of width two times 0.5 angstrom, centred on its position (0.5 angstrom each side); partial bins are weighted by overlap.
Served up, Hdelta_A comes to -0.9 angstrom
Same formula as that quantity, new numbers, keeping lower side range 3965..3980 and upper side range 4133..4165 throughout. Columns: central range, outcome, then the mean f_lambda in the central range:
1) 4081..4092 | -3.29 angstrom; 5.89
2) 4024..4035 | -4.71 angstrom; 5.31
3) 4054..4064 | -3.05 angstrom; 5.4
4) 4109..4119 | -1.47 angstrom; 5.64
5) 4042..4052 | -4.46 angstrom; 5.74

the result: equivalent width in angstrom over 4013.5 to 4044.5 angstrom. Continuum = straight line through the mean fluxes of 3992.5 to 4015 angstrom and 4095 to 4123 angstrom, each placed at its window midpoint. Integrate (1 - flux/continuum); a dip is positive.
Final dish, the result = -1.3 angstrom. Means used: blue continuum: 5.48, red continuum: 5.36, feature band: 5.68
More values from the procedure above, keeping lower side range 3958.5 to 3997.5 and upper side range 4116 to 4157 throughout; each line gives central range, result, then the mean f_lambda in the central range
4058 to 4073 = -1.8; 5.32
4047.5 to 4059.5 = -3.3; 5.93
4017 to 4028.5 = -3.1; 5.46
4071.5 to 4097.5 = -4.5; 5.83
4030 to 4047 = -4.6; 5.69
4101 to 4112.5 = 0.2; 5.13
